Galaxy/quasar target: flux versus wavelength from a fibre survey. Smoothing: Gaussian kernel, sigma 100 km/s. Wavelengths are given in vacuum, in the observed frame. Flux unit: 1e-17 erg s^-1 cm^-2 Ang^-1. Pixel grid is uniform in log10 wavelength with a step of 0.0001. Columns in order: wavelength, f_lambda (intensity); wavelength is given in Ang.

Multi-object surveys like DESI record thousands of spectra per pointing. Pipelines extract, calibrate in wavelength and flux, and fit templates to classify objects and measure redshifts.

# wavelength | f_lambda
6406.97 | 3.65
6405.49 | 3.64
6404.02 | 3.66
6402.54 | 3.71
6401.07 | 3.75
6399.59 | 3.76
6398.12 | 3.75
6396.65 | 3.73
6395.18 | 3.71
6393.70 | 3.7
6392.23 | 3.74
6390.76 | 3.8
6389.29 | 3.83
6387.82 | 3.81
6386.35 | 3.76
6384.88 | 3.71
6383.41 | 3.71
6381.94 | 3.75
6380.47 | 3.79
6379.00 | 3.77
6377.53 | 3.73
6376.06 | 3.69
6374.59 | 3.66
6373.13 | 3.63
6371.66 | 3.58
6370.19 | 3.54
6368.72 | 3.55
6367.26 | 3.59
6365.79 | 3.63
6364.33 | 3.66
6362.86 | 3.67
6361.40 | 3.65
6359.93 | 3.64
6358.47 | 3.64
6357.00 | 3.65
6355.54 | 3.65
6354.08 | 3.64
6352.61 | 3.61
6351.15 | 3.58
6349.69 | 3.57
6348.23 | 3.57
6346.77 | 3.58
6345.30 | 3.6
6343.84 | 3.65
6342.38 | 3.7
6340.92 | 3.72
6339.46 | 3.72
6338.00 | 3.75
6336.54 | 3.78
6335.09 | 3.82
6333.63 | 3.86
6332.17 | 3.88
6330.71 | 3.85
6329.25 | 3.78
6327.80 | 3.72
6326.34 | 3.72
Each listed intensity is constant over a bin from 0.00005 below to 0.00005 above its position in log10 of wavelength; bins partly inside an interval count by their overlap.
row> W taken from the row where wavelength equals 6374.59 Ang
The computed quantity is 3.66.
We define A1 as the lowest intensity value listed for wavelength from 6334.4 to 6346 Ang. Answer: 3.6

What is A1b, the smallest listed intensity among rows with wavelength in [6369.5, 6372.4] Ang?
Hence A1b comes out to 3.54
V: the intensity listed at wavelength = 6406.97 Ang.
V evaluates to 3.65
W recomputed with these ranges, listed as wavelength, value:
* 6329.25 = 3.78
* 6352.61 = 3.61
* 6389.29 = 3.83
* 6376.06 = 3.69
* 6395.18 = 3.71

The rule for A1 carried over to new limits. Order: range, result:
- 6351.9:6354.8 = 3.61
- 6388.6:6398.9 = 3.7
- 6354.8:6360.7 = 3.64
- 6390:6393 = 3.74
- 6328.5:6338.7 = 3.75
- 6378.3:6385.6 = 3.71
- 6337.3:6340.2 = 3.72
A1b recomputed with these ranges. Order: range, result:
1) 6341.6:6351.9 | 3.57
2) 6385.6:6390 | 3.76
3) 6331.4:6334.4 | 3.86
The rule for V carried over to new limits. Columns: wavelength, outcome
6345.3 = 3.6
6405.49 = 3.64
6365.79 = 3.63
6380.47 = 3.79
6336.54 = 3.78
